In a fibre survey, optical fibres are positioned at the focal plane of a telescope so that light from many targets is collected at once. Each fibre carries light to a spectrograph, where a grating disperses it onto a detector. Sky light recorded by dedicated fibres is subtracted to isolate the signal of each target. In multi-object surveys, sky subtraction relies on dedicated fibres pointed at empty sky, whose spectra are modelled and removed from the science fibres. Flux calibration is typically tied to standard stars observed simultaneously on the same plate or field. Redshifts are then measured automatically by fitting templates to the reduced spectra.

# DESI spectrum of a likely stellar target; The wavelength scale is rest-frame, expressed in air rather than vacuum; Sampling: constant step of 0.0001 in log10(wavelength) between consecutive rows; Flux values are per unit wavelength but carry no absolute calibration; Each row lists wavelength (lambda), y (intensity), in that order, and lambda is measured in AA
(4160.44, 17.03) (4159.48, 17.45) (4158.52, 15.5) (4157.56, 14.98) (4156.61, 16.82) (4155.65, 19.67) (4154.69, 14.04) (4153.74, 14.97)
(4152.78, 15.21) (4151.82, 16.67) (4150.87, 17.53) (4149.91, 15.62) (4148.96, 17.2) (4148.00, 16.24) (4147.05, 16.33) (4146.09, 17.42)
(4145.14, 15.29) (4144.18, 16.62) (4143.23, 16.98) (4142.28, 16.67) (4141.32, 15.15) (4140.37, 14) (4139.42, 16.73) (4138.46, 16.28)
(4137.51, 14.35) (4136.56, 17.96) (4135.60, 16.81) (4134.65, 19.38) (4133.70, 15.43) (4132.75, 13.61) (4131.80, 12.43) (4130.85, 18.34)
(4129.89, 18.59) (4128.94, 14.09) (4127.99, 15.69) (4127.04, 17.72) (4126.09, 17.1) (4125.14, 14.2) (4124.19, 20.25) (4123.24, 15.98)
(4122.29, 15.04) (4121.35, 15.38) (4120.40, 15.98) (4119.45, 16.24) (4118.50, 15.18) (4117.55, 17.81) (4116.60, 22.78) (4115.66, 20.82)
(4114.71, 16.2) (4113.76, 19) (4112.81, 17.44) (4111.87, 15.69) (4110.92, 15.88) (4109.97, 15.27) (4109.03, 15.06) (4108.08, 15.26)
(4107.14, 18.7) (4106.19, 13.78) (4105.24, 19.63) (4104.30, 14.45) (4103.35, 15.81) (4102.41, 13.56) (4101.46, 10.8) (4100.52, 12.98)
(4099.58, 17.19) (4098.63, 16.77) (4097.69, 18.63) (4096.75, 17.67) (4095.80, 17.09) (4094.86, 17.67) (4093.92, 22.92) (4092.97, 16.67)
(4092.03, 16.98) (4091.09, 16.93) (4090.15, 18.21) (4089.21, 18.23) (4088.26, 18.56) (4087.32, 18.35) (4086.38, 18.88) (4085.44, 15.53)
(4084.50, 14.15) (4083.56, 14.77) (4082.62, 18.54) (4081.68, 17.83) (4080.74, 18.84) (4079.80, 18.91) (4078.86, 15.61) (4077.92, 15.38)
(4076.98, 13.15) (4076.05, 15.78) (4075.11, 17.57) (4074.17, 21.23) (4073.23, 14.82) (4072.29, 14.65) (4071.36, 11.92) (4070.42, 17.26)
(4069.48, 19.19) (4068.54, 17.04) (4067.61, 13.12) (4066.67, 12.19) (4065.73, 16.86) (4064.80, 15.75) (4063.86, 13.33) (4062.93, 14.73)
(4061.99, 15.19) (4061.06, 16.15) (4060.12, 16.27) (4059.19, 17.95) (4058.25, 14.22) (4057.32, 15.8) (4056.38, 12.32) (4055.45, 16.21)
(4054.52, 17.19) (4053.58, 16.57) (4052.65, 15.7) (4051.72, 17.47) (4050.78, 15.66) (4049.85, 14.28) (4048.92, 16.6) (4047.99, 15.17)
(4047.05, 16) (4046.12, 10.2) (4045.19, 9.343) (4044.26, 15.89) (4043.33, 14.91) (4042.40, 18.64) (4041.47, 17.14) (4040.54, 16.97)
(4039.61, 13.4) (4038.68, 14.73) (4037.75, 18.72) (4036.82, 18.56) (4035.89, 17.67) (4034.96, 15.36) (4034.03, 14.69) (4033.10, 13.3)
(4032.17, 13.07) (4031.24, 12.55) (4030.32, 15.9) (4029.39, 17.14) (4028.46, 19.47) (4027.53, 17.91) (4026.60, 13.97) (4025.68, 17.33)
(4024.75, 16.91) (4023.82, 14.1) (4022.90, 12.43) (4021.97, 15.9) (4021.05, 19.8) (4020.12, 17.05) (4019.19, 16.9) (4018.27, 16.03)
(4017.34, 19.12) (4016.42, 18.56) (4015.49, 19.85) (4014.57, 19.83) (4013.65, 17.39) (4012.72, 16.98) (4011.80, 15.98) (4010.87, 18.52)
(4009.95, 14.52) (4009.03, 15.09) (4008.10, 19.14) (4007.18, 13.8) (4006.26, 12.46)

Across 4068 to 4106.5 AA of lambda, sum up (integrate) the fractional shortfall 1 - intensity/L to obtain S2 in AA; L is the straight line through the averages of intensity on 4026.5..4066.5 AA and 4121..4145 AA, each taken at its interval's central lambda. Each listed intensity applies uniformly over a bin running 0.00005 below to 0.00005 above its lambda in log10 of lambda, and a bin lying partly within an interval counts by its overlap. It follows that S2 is -2.0 AA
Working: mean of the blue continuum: 15.5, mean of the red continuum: 16.2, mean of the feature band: 16.7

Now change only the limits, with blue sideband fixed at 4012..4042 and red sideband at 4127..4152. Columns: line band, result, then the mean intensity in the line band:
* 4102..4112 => 0.3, 15.7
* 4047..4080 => 1.4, 15.7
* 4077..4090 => -0.6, 17.1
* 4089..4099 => -1.0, 18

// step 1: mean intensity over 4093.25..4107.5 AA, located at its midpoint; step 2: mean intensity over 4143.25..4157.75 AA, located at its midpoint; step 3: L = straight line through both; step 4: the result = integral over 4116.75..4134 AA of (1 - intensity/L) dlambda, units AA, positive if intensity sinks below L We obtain 0.2 AA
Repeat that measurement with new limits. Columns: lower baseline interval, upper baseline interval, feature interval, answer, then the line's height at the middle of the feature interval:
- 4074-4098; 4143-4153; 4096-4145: 1.61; 16.9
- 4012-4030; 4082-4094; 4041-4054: 1.52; 17.3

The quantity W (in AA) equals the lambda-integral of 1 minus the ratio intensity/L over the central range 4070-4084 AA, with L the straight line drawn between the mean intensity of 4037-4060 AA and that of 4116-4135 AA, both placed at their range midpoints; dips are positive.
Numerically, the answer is -0.4 AA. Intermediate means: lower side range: 15.5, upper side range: 16.6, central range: 16.4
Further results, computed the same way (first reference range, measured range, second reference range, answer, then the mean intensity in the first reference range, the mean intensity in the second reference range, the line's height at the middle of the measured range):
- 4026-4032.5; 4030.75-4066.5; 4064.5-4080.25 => 1.1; 15.8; 15.9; 15.9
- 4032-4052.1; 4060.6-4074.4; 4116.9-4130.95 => 0.2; 15.4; 16.5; 15.7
